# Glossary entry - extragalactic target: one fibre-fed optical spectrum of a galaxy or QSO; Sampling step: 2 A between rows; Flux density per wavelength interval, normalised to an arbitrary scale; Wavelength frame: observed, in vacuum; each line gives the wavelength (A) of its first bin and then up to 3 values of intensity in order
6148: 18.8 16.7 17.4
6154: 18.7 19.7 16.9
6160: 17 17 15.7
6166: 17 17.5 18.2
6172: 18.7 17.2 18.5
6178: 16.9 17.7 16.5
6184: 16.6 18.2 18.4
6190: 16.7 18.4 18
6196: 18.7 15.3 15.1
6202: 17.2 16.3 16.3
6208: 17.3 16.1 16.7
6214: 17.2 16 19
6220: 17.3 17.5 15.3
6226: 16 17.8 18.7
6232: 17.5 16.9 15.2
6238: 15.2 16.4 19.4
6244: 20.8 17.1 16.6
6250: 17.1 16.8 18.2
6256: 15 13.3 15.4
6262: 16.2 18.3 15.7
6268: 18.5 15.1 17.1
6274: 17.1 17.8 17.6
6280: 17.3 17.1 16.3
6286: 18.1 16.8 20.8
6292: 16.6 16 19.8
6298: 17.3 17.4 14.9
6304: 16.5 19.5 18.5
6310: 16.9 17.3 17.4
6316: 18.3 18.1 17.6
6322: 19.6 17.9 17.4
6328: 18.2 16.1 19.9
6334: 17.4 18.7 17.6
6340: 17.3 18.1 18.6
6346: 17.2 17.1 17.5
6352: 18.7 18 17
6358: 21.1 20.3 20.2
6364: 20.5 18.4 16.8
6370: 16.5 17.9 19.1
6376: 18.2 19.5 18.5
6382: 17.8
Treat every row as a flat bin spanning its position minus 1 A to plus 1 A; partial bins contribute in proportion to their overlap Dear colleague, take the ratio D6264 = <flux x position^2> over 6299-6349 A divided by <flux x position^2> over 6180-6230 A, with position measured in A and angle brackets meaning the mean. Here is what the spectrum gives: 1.08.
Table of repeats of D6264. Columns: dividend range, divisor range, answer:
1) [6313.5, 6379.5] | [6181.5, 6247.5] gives 1.11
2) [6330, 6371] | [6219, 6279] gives 1.12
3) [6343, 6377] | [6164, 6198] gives 1.11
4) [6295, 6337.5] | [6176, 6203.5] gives 1.08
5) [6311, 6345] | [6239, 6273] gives 1.09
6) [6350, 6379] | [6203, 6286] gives 1.15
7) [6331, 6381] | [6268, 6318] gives 1.08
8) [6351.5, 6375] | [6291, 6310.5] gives 1.10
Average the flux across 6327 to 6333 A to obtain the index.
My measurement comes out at 18.1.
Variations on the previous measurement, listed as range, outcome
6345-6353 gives 17.6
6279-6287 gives 17.2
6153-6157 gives 19.2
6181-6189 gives 17.4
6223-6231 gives 16.9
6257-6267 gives 15.8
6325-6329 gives 17.8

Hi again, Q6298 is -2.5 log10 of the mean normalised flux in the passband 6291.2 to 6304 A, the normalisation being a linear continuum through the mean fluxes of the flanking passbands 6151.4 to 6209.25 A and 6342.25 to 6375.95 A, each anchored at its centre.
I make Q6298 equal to 0.07 mag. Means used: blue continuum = 17.3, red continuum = 18.4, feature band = 17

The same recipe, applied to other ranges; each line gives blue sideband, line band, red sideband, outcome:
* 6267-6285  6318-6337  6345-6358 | -0.03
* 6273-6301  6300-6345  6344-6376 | 0.01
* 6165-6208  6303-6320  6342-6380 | 0.02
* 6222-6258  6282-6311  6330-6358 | 0.00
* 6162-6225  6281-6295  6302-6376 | 0.02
